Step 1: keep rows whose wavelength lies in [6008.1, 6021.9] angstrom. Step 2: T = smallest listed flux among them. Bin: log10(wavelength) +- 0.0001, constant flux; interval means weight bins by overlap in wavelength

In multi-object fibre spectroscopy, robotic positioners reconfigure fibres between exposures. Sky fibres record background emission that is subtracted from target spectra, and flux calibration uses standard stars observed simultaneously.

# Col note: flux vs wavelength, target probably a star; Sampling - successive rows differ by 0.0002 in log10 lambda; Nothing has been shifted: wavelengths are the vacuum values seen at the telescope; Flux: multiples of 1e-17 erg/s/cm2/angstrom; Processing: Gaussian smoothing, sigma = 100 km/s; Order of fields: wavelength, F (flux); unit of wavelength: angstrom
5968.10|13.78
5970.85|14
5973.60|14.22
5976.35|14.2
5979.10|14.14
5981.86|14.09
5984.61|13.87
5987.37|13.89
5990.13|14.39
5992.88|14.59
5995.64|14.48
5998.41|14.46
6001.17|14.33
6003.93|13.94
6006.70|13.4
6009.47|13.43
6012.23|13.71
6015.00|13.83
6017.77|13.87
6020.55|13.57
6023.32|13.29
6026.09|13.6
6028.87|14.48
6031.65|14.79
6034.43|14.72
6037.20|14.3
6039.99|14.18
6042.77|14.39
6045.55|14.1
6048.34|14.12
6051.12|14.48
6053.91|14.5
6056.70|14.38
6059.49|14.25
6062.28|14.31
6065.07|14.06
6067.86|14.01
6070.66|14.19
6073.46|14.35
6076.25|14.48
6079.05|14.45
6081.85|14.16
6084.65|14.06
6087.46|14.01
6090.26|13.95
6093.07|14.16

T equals 13.43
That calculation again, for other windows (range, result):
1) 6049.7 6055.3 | 14.48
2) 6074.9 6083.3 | 14.16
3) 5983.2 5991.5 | 13.87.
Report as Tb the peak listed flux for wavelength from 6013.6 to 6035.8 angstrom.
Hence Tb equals 14.79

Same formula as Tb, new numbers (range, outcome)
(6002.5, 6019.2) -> 13.94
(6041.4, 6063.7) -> 14.5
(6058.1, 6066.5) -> 14.31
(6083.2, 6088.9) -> 14.06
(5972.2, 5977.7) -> 14.22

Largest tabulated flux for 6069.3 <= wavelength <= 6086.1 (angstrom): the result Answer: 14.48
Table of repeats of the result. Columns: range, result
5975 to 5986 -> 14.2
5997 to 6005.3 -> 14.46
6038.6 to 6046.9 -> 14.39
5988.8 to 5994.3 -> 14.59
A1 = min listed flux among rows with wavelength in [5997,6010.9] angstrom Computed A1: 13.4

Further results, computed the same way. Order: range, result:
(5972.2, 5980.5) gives 14.14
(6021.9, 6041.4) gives 13.29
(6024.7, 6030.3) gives 13.6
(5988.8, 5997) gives 14.39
